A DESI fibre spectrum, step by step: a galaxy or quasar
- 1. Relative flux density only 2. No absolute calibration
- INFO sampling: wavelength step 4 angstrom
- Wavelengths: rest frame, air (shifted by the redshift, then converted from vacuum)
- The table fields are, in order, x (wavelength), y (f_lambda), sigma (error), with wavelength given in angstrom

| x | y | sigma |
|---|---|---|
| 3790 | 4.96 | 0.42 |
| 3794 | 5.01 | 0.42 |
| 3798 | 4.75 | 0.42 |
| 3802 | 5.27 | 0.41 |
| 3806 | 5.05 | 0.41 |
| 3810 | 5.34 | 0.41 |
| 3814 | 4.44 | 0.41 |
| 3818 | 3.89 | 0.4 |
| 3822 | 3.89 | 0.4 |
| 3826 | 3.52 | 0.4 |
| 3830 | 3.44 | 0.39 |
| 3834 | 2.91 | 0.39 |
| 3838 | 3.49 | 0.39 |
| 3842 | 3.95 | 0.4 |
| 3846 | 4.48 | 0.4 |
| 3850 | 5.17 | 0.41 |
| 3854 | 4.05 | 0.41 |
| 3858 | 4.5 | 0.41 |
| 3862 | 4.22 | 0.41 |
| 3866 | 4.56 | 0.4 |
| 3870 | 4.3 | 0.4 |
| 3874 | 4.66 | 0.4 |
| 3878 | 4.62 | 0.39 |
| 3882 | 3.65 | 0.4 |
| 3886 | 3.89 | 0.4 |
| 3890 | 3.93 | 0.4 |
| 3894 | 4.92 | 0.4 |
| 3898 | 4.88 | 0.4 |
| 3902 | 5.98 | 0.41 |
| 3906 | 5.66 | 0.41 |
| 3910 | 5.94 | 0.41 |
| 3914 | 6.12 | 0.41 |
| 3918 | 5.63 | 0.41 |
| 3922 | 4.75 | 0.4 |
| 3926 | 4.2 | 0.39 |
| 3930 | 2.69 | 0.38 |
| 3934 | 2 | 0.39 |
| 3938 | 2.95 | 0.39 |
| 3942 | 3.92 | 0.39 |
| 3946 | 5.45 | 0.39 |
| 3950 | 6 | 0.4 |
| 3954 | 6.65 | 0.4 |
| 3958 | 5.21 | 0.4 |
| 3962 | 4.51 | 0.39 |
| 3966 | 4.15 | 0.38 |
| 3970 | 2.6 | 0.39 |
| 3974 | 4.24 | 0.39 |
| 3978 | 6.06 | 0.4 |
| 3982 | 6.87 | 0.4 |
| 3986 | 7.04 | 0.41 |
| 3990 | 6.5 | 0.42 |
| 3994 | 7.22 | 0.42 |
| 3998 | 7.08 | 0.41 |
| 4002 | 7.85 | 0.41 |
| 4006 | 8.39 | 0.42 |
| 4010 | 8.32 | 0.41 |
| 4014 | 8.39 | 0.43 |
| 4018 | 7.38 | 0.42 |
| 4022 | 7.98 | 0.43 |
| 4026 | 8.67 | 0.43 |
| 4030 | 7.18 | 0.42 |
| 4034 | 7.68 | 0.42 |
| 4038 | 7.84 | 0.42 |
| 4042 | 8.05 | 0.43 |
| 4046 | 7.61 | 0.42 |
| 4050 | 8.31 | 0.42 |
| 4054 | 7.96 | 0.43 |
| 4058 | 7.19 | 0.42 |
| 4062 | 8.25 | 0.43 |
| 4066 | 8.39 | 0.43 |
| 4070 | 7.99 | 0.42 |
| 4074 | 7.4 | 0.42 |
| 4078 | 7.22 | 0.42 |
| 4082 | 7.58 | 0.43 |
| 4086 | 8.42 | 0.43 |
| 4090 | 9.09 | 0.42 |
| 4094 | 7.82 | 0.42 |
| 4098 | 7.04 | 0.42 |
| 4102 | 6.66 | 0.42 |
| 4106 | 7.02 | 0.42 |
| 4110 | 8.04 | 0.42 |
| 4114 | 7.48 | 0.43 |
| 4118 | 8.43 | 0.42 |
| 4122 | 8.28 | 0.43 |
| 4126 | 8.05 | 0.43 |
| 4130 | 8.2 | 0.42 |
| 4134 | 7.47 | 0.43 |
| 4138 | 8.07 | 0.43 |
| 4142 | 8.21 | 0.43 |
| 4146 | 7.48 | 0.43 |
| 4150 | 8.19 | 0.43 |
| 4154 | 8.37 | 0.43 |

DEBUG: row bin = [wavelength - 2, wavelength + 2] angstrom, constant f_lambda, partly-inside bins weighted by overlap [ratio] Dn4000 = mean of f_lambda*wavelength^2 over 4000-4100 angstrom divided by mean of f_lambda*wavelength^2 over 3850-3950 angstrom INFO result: 1.89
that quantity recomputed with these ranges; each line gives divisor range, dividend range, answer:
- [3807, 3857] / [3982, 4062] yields 2.08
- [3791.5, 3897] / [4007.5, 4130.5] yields 2.04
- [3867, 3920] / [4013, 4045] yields 1.71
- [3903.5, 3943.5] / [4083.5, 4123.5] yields 1.94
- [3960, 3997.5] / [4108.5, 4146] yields 1.55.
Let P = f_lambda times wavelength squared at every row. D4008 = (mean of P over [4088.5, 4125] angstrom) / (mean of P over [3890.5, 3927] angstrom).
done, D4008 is 1.61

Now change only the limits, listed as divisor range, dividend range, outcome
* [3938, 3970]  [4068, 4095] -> 1.75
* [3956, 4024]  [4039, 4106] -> 1.25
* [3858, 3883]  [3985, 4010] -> 1.81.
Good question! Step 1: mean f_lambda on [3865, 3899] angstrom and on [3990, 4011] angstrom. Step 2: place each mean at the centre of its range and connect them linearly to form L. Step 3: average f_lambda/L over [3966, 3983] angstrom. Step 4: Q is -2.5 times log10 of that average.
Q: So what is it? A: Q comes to 0.42 mag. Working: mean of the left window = 4.36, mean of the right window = 7.62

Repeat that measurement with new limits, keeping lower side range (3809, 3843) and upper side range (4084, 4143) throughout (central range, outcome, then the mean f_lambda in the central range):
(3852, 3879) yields -0.01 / 4.41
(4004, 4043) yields -0.21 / 7.99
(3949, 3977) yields 0.20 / 4.77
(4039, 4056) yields -0.15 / 7.97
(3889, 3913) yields -0.09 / 5.31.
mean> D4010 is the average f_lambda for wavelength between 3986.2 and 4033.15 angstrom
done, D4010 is 7.7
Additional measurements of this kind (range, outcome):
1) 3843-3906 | 4.55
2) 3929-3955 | 4.2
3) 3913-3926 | 5.25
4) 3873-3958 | 4.7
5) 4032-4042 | 7.82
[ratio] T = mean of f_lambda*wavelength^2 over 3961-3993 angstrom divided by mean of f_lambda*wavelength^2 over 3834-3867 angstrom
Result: 1.4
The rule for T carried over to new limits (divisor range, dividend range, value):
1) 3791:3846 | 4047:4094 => 2.13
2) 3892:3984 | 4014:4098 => 1.73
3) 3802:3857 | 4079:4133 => 2.16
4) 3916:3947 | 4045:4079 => 2.15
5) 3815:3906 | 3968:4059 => 1.84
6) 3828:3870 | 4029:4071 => 2.13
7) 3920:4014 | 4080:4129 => 1.52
